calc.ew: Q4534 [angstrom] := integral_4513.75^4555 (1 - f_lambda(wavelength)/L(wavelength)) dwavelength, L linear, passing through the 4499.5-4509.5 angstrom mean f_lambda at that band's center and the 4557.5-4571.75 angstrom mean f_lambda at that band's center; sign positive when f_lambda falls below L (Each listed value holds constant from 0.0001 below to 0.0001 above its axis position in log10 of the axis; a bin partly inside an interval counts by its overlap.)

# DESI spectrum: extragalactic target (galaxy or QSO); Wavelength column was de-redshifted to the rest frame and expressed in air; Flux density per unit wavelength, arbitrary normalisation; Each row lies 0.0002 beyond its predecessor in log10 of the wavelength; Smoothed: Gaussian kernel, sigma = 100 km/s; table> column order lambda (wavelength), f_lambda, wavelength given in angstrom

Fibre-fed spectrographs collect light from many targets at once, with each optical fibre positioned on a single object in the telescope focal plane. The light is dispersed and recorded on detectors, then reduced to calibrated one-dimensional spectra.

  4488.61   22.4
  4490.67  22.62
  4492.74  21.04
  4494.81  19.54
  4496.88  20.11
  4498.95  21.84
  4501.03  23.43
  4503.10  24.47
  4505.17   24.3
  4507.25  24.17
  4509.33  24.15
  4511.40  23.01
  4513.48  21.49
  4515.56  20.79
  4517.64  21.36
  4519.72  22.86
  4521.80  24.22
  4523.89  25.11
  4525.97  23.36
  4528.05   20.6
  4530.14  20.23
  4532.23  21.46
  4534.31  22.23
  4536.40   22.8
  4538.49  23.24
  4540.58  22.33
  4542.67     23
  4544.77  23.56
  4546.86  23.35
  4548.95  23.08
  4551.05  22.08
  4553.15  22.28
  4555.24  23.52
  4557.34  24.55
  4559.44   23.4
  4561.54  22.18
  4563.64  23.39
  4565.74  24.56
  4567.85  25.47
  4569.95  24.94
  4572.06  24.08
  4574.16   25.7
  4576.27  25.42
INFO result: 2.5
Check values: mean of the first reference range 24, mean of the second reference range 24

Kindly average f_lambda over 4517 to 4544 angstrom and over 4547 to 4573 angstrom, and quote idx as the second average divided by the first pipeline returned 1.05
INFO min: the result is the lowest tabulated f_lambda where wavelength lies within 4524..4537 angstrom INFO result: 20.23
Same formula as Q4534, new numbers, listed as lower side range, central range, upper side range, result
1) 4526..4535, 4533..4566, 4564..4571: 0.09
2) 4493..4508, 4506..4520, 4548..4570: 0.07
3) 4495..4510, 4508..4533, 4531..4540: 0.26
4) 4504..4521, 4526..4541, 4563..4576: 1.02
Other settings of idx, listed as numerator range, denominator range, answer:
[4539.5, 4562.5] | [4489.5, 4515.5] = 1.03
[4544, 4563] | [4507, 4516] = 1.02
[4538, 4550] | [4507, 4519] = 1.03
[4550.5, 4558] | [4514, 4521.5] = 1.05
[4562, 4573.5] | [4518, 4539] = 1.08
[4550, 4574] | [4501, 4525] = 1.02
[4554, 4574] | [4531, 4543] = 1.07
